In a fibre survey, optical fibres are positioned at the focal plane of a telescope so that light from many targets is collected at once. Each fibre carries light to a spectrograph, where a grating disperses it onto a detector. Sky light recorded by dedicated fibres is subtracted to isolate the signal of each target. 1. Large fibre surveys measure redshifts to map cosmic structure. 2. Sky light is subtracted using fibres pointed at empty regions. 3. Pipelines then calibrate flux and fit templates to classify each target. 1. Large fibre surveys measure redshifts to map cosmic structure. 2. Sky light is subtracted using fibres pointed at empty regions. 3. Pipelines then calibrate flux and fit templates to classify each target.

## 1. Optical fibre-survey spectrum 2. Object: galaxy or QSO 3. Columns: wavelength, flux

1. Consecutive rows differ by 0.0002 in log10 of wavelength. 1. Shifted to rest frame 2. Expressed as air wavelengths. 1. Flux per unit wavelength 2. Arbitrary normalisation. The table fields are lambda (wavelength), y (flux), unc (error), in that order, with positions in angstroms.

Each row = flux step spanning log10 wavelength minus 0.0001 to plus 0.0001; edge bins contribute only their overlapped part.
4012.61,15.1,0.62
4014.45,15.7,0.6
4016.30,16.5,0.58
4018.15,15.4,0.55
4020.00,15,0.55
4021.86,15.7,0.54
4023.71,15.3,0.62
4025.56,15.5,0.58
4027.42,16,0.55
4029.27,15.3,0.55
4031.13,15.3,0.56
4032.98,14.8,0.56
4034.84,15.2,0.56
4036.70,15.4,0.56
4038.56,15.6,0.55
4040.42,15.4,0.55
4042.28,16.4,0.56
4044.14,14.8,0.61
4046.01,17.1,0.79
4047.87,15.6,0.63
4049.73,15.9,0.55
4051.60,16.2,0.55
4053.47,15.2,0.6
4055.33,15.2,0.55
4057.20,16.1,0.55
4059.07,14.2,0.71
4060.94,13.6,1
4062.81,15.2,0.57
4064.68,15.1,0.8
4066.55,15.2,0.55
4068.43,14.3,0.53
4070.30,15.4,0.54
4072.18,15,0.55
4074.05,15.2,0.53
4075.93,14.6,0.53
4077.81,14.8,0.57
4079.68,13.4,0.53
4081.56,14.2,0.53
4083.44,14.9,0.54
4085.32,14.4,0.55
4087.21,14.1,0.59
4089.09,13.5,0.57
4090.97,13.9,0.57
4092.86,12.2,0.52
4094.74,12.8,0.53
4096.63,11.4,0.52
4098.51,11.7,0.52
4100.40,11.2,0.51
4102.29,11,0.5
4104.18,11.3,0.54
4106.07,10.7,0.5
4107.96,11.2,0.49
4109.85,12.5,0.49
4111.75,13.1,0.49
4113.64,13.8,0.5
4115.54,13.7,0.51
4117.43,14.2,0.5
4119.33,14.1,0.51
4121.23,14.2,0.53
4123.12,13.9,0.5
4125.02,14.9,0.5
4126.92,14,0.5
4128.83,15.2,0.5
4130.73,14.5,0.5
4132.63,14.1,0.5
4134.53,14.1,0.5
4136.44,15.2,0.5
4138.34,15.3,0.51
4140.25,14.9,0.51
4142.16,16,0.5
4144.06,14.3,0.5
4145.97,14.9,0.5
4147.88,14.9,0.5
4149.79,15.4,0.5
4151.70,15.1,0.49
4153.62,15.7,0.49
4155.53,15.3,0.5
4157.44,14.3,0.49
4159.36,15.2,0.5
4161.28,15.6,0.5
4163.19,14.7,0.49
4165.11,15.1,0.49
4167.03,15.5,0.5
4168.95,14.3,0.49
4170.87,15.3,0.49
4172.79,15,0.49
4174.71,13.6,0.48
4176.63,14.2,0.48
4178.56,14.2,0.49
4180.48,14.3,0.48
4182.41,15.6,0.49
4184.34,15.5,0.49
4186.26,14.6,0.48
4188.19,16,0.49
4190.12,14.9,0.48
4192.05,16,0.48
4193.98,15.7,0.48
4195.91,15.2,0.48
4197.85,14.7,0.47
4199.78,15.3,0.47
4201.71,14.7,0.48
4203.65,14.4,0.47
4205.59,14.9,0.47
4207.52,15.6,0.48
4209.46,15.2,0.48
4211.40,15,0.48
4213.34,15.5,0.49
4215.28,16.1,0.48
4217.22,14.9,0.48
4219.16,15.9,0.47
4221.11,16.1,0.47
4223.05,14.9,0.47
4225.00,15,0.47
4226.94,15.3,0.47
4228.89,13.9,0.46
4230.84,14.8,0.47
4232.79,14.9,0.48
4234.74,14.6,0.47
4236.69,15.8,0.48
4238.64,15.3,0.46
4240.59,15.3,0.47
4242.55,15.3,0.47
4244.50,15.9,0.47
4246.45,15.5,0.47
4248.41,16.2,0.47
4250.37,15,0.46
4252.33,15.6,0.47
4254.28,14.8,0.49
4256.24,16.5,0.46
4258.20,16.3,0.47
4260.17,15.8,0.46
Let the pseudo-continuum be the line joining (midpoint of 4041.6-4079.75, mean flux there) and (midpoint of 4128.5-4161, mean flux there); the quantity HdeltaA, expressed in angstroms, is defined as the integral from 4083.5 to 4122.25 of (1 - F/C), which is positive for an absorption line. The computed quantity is 5.9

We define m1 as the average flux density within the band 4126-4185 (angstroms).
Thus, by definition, 14.9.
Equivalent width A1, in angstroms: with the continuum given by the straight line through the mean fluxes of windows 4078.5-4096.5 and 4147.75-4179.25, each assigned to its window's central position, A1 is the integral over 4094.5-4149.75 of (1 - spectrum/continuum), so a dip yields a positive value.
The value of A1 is 2.4 angstroms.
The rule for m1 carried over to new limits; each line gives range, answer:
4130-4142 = 14.8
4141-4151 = 15.1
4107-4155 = 14.4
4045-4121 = 13.9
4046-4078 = 15.2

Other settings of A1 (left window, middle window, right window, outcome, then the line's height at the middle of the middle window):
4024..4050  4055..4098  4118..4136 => 2.3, 15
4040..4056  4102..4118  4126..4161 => 3.0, 15.2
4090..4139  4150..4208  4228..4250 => -3.1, 14.3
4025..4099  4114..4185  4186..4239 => 1.2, 15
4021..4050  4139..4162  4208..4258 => 0.5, 15.4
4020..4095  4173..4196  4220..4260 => 0.4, 15.2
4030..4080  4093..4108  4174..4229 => 3.7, 15.2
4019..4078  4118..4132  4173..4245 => 0.8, 15.2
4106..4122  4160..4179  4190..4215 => -0.4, 14.4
